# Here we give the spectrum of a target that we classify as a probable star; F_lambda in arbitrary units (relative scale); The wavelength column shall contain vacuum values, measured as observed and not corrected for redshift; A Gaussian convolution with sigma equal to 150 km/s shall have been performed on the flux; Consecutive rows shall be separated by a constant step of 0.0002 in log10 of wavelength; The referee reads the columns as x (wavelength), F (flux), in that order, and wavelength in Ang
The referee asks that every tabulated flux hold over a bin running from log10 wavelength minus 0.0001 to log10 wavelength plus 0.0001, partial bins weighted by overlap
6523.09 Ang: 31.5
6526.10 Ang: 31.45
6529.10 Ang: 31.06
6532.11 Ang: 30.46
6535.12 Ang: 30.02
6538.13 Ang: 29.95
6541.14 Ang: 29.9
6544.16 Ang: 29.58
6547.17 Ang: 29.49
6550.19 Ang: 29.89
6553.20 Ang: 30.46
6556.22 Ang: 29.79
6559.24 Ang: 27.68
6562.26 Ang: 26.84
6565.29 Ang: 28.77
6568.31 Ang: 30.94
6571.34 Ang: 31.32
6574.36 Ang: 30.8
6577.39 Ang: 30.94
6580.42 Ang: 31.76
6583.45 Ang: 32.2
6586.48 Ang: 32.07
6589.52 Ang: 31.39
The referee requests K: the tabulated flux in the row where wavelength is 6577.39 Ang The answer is 30.94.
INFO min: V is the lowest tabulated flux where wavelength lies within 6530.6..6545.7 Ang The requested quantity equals 29.58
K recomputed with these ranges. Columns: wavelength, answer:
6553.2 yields 30.46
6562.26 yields 26.84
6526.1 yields 31.45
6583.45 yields 32.2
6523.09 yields 31.5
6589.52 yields 31.39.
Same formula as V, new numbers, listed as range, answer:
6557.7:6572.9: 26.84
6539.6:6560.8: 27.68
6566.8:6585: 30.8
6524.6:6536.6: 30.02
